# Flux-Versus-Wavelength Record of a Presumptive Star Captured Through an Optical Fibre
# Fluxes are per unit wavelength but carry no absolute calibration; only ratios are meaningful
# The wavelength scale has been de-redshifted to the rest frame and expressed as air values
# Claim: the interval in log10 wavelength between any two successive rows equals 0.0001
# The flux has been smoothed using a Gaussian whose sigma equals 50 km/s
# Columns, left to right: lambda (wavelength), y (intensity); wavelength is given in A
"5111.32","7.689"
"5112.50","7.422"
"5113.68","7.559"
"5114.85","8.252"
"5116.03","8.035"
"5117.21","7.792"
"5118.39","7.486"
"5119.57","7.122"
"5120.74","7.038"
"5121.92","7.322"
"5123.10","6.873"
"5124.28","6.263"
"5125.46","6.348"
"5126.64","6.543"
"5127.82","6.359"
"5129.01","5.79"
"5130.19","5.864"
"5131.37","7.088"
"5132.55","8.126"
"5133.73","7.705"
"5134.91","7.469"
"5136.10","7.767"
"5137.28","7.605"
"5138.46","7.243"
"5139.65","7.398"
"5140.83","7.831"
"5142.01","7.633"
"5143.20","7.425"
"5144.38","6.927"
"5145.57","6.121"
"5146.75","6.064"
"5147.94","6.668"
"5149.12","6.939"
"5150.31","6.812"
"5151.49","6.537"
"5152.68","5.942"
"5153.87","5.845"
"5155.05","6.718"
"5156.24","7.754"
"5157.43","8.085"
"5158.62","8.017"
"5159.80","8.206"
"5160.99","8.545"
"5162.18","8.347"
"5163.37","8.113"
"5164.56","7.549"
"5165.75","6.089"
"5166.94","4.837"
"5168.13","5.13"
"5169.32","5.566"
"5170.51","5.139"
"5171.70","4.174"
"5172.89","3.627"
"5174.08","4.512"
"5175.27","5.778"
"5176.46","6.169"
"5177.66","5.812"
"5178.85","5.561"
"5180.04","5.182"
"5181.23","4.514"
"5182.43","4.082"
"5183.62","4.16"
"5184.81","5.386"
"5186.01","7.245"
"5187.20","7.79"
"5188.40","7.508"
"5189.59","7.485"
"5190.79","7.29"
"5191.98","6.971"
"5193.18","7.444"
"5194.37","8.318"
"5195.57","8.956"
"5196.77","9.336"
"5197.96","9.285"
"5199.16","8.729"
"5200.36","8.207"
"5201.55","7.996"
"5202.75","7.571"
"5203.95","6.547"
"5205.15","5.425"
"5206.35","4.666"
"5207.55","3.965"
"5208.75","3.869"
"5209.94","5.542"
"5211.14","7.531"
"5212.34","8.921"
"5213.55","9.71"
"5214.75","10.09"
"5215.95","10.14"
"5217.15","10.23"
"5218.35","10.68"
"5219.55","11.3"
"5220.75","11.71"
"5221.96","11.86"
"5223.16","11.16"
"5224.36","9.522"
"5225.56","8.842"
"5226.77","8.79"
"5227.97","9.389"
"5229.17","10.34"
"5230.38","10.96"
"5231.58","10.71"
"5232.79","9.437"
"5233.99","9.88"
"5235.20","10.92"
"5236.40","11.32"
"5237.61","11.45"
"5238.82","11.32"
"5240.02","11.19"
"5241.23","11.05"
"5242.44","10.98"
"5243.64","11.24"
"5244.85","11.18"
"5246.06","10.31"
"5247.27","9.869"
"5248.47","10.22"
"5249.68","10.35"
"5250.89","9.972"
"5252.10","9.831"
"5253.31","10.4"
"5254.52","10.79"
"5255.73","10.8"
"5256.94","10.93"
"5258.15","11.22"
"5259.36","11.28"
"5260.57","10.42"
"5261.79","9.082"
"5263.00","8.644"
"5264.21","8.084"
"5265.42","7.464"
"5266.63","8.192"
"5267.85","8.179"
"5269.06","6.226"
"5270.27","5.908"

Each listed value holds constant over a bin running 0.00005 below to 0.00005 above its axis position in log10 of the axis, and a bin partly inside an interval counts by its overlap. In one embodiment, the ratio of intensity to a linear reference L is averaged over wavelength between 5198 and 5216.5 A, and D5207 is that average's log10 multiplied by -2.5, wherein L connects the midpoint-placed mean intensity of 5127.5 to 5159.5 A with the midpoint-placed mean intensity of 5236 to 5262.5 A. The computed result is 0.25 mag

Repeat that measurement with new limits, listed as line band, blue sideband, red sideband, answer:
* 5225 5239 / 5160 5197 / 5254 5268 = -0.21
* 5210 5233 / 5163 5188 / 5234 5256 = -0.12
